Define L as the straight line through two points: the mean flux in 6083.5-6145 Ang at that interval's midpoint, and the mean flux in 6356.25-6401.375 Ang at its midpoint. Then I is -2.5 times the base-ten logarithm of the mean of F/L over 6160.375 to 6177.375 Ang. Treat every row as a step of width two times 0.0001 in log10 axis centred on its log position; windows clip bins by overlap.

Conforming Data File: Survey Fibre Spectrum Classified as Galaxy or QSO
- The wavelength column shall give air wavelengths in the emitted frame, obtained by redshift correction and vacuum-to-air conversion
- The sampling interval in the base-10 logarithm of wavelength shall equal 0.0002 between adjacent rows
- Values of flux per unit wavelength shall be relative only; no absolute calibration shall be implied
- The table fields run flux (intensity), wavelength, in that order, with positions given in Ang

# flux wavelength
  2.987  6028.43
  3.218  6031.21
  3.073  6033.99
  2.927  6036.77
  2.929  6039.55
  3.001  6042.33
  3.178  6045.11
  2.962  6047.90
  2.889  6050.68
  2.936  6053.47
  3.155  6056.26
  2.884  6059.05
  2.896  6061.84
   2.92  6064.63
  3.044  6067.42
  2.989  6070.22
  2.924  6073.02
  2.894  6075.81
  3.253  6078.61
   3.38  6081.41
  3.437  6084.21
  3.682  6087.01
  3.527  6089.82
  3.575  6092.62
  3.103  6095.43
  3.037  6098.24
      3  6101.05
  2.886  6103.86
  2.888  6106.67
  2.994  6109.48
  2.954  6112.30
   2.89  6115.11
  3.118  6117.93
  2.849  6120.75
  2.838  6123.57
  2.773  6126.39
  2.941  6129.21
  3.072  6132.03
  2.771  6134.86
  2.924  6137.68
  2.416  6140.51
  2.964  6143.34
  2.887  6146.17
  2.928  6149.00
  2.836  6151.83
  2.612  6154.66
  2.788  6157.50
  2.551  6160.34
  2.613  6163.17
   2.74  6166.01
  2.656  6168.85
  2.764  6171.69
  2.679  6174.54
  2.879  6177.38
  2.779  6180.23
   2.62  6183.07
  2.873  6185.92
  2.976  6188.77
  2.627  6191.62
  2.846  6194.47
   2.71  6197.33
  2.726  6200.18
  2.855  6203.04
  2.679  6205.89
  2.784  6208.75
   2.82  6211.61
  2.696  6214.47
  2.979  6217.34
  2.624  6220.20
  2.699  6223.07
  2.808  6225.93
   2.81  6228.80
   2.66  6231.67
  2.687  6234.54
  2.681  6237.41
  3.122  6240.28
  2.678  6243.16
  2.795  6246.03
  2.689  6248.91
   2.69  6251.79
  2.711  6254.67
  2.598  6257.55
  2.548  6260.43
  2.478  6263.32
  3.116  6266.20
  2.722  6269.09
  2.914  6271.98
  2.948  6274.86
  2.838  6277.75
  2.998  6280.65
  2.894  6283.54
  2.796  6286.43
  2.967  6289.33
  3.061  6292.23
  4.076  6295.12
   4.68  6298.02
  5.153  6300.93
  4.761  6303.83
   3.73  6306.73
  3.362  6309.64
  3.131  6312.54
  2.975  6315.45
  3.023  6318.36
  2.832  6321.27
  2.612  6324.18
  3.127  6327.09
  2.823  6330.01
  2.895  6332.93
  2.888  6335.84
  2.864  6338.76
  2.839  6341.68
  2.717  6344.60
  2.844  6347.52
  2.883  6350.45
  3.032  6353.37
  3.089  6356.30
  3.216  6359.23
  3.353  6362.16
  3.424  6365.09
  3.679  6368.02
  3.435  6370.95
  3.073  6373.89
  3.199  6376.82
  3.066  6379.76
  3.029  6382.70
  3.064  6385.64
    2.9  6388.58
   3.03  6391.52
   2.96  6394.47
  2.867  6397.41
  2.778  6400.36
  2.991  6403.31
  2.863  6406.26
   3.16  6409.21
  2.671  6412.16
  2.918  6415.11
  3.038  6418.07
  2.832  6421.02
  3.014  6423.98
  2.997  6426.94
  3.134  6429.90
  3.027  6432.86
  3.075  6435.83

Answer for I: 0.13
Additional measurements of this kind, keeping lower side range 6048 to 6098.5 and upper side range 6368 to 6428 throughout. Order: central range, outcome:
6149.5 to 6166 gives 0.15 mag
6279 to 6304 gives -0.19 mag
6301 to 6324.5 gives -0.13 mag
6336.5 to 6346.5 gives 0.08 mag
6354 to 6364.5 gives -0.07 mag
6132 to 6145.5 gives 0.11 mag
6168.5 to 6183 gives 0.13 mag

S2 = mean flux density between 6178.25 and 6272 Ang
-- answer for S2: 2.76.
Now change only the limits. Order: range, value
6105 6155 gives 2.88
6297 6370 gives 3.27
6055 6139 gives 3.05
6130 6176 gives 2.77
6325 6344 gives 2.89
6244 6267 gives 2.69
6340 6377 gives 3.13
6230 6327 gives 3.09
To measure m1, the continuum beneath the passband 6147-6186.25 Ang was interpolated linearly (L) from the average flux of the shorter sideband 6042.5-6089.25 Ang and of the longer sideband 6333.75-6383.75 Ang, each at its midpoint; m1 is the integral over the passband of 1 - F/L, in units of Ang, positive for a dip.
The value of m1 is 4.56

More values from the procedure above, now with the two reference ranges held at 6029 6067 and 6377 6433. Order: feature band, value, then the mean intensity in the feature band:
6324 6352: 1.07 Ang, 2.86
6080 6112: -2.39 Ang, 3.22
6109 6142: 1.29 Ang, 2.87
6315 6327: 0.38 Ang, 2.88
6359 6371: -1.89 Ang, 3.44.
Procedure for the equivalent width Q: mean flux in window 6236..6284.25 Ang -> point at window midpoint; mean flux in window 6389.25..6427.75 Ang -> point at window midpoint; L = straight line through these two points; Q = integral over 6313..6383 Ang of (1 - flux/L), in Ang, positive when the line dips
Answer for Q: -4.1 Ang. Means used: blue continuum 2.79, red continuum 2.93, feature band 3.04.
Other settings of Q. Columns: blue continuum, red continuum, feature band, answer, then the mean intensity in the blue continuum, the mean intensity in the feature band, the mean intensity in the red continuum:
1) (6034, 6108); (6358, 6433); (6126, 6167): 3.9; 3.09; 2.79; 3.07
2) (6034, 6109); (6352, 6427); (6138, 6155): 1.6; 3.09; 2.79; 3.07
